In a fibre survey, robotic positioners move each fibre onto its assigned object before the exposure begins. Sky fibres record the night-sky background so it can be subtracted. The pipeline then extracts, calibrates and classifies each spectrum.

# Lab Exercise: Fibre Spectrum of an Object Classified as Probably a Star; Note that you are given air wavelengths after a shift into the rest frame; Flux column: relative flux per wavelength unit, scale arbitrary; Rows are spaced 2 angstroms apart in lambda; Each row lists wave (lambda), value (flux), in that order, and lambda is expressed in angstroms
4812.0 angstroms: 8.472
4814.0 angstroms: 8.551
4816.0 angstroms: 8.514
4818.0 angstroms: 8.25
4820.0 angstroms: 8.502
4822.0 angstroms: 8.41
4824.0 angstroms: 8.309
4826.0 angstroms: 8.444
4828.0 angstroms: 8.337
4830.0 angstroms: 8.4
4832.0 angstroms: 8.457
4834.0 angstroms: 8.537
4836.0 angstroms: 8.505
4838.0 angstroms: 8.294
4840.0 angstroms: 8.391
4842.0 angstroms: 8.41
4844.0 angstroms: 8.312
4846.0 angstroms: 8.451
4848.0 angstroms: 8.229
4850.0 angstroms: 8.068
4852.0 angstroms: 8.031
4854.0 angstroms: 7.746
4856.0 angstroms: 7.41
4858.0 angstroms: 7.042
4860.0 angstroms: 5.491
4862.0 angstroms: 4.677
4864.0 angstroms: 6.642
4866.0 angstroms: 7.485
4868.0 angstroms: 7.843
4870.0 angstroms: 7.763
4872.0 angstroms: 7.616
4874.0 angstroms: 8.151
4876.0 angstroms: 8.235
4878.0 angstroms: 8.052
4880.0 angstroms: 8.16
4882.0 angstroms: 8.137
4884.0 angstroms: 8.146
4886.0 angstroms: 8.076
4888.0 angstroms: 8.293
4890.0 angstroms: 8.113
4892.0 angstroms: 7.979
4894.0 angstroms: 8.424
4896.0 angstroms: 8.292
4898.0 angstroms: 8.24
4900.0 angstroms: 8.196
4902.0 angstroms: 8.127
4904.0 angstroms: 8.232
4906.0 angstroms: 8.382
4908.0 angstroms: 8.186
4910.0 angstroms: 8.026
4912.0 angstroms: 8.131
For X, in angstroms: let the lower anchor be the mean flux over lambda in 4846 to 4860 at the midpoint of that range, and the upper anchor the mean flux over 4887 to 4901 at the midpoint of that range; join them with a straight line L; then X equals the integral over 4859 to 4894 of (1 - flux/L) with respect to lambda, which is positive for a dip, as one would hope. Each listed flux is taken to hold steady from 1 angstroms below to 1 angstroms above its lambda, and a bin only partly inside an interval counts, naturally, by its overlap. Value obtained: 1.67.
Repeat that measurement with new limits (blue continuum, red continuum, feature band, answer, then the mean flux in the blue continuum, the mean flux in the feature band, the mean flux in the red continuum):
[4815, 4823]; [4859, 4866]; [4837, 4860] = -4.2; 8.42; 7.92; 5.87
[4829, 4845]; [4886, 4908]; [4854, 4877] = 3.2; 8.41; 7.15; 8.22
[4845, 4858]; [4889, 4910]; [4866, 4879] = 0.2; 7.92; 7.91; 8.21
